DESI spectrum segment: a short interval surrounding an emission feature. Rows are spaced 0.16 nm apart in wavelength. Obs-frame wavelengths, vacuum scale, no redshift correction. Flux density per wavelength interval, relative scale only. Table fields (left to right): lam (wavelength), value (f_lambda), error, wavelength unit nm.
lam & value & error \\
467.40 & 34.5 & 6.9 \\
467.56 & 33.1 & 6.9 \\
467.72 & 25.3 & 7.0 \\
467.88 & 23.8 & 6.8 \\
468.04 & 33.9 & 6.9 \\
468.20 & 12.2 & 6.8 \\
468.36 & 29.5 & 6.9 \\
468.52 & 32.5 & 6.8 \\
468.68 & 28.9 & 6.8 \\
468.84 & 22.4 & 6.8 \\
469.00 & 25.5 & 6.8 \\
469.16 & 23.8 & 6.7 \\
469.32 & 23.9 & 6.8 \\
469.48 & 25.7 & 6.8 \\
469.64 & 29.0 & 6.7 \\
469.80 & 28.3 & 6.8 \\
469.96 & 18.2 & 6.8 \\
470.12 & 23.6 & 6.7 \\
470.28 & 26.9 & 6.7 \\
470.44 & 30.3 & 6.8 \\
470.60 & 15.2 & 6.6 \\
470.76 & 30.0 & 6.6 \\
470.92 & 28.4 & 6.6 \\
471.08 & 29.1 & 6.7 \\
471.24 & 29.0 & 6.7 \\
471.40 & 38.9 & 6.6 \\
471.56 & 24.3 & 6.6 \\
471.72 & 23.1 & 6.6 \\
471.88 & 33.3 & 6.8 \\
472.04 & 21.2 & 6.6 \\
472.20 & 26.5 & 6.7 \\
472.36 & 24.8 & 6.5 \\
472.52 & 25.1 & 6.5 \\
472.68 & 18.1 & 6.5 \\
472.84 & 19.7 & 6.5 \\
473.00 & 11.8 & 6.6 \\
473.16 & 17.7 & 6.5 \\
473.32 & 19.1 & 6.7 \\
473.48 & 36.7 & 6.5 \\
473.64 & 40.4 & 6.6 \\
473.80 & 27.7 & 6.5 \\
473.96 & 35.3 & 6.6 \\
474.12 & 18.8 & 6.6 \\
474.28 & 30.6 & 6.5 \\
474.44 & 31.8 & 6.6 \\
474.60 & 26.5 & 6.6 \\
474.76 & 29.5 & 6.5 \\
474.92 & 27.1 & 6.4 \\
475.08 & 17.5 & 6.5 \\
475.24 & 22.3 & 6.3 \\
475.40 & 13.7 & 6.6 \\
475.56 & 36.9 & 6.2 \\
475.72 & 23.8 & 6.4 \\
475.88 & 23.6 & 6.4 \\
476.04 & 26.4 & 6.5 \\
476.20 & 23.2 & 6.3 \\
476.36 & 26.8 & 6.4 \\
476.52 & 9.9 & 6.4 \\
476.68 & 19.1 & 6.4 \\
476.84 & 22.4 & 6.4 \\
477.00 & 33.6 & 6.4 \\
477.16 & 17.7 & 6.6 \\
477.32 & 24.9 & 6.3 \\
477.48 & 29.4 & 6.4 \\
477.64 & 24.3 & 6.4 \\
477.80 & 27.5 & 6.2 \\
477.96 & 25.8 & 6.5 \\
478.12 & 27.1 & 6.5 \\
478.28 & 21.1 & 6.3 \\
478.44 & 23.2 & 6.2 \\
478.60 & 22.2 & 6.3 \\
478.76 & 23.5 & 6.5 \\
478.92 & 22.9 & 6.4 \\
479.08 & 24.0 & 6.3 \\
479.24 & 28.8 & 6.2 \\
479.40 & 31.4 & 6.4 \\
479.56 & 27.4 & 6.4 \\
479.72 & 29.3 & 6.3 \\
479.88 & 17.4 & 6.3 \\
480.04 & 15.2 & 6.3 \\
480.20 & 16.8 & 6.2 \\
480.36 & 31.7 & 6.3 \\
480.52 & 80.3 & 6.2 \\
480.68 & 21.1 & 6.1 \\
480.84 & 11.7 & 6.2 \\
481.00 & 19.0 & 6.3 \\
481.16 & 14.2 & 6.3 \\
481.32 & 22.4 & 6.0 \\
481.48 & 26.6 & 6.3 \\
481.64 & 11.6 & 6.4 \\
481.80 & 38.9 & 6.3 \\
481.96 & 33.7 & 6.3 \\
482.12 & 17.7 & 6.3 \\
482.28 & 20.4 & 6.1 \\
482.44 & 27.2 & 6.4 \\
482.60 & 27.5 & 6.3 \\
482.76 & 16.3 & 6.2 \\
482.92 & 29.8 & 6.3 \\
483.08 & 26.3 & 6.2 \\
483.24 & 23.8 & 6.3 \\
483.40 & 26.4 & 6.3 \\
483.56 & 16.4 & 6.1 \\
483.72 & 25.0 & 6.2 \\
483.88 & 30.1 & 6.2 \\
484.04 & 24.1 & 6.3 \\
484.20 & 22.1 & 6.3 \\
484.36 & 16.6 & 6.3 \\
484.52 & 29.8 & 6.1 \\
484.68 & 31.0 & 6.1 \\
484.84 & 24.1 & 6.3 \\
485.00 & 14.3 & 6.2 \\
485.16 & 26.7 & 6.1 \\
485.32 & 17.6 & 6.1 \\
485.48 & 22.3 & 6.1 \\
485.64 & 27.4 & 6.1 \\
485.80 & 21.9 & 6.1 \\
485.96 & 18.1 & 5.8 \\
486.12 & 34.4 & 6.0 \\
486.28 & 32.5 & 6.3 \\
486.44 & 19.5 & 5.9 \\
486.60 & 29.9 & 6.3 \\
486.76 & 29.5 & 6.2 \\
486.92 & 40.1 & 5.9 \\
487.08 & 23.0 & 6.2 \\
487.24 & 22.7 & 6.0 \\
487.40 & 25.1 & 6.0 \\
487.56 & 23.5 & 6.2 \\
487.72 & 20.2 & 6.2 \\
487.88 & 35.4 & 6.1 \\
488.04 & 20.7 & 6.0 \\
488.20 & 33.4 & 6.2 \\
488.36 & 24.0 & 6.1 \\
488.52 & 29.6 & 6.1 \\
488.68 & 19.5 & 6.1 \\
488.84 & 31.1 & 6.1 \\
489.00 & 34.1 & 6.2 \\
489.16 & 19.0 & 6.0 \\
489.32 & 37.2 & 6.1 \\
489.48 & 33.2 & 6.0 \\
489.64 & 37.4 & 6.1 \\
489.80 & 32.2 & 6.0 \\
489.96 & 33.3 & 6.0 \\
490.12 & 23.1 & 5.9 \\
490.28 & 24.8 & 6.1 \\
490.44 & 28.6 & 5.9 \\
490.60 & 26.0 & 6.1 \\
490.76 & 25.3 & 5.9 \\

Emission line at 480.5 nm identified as H-gamma 4340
